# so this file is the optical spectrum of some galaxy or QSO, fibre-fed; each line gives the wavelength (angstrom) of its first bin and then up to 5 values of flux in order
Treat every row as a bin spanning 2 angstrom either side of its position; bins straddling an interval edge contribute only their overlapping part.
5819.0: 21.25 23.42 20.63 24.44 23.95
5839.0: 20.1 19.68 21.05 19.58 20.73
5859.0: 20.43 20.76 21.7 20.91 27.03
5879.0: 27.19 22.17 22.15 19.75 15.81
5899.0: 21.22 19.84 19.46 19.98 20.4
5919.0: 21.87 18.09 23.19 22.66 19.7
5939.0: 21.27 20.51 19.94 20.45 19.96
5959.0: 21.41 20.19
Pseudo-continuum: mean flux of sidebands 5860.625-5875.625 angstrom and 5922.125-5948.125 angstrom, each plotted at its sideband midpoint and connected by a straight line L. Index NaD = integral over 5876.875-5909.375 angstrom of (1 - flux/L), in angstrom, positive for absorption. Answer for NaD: 1.1 angstrom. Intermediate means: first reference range 22.1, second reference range 20.9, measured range 21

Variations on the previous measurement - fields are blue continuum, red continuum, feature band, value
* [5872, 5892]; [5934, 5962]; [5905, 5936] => 1.6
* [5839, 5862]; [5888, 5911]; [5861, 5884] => -4.0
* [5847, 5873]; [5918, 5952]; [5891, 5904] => 1.1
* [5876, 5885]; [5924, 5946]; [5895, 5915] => 3.0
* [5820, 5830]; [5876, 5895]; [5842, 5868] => 2.0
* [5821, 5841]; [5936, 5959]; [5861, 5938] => 0.2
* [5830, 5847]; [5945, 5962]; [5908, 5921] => 0.1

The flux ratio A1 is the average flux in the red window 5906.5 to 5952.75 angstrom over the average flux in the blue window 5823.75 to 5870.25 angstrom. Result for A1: 0.97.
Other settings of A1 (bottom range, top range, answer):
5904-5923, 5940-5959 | 1.01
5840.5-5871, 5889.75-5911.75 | 0.94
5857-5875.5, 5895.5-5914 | 0.91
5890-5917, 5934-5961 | 1.05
